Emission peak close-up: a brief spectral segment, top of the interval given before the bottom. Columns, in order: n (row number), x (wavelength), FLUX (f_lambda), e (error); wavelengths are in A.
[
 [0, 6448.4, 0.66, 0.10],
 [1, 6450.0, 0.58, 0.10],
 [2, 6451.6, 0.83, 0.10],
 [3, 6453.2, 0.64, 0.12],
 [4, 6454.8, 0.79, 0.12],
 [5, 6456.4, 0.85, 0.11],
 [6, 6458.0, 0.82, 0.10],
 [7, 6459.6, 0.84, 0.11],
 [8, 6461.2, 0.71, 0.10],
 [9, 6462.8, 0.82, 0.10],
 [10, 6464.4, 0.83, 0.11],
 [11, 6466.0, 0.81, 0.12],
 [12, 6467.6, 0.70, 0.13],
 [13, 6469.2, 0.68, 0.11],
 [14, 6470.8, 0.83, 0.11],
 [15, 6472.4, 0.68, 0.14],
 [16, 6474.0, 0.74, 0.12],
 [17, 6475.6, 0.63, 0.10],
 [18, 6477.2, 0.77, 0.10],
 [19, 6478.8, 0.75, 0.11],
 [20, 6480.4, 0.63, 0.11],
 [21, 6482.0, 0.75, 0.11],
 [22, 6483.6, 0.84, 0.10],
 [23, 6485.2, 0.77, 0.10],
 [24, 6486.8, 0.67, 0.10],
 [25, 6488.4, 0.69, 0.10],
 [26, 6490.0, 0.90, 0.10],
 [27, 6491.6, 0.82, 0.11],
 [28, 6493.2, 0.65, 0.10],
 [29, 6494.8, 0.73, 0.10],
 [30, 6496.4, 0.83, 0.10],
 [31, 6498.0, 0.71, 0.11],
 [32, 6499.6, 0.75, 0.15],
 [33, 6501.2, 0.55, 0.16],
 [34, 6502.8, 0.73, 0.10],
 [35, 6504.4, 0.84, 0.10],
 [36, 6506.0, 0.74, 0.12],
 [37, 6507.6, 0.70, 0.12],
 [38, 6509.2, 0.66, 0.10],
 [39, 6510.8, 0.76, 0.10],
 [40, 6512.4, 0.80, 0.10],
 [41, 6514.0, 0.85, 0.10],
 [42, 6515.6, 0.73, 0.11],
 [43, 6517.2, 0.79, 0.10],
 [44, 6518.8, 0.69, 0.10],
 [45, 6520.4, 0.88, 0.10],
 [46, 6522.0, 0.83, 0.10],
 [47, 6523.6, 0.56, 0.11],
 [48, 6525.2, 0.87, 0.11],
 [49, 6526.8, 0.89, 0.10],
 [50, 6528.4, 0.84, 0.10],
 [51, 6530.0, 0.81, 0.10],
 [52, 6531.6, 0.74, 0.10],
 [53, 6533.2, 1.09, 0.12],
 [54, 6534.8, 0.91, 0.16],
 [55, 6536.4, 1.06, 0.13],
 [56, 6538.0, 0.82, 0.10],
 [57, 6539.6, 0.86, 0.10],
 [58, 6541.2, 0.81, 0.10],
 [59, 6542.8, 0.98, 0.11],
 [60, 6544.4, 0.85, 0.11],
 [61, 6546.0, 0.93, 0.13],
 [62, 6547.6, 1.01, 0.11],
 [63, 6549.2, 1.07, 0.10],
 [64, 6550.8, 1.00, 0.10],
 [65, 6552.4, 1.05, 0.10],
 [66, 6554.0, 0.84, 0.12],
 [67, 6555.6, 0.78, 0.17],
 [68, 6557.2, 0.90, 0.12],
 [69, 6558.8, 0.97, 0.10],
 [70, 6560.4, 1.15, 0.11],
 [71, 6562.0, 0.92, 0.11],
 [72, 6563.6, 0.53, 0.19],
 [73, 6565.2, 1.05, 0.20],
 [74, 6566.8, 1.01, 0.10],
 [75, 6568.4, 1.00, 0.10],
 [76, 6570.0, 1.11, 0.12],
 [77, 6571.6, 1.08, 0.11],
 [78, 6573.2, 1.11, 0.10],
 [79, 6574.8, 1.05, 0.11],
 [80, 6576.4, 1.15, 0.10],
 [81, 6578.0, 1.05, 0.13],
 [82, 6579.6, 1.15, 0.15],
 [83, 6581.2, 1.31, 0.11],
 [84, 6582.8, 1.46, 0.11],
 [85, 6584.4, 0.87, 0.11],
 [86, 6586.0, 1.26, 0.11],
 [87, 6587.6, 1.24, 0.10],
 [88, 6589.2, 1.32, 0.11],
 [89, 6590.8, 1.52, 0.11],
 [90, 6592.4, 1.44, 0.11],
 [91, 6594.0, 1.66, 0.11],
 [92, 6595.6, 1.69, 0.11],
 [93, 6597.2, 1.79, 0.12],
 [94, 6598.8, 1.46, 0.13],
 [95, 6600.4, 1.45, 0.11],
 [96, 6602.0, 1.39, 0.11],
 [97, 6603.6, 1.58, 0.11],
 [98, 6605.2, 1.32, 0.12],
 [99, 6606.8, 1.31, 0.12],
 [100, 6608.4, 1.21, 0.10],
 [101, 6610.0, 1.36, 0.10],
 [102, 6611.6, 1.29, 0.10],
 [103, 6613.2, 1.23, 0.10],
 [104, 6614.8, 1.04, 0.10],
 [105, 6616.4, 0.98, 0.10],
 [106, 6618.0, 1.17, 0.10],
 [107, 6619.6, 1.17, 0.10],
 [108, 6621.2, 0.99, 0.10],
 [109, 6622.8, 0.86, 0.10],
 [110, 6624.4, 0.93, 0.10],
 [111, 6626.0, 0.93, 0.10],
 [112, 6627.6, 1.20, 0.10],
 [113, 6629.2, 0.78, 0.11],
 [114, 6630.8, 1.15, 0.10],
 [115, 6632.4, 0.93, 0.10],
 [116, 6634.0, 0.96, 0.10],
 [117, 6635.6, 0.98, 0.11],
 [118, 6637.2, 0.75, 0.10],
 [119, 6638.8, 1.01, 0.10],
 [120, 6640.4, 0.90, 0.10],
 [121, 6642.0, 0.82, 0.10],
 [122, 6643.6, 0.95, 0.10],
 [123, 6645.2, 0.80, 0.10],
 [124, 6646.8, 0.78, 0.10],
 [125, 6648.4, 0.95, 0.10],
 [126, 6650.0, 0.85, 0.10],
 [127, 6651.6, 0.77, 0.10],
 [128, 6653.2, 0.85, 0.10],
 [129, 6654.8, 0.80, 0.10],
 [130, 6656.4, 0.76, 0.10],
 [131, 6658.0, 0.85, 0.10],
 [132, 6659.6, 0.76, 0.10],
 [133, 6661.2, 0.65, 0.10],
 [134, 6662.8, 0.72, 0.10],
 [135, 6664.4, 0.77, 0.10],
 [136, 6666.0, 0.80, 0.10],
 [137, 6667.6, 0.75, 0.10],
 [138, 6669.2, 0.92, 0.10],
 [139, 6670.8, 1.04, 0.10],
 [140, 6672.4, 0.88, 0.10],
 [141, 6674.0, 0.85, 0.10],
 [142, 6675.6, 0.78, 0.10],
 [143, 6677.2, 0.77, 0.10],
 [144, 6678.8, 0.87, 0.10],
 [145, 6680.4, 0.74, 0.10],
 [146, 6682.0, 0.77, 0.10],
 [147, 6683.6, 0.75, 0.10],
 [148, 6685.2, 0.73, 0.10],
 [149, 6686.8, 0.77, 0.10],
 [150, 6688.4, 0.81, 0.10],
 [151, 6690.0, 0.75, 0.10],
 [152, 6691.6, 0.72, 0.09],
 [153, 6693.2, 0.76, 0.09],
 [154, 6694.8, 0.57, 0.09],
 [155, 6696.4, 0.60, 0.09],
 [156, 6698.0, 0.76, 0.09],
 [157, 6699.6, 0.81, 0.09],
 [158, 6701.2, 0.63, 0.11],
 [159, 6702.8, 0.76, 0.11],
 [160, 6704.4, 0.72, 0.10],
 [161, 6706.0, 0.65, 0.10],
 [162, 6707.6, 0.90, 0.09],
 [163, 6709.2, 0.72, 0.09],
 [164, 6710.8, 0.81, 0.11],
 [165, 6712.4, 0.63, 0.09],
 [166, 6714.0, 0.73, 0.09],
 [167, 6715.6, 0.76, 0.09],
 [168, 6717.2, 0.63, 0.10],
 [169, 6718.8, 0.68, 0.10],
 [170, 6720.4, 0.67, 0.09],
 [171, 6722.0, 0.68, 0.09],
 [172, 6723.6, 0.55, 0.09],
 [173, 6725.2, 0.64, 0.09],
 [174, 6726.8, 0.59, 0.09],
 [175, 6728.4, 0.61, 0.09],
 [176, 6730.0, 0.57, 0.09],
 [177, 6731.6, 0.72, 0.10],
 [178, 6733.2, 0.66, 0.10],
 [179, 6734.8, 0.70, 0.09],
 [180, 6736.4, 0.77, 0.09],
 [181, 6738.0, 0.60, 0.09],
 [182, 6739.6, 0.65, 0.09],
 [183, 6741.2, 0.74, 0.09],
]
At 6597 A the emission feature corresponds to C III] 1909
